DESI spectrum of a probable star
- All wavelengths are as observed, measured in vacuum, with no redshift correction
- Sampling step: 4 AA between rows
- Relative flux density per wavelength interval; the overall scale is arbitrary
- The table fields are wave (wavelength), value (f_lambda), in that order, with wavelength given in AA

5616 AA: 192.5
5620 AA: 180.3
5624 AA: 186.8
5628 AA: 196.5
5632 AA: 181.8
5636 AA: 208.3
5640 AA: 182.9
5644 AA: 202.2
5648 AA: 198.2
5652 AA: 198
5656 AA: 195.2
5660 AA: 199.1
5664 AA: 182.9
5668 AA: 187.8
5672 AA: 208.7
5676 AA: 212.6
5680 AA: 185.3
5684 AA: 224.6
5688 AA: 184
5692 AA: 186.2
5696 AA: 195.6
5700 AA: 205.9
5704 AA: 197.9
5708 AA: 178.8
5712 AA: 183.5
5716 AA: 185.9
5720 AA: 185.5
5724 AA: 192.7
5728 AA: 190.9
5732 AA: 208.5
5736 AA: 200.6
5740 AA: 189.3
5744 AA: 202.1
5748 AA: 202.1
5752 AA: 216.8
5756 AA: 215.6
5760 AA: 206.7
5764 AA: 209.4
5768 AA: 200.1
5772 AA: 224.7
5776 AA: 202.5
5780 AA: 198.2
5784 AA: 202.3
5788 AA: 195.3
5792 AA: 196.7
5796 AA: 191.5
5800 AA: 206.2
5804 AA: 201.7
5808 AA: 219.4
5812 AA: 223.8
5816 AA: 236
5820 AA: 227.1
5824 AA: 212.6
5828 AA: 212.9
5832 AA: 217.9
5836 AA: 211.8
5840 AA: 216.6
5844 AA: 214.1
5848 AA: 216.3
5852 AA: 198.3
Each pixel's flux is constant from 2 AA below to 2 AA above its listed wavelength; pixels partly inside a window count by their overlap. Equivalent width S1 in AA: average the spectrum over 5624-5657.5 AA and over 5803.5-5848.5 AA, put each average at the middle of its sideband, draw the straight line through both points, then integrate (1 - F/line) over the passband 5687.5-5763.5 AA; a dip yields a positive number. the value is 3.3 AA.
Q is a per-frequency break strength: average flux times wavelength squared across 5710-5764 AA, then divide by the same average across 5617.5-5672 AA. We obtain 1.07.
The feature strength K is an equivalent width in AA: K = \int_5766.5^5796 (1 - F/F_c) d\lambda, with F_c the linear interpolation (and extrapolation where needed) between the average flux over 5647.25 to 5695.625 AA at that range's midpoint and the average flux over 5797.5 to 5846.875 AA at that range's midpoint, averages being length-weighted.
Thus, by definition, 1.3 AA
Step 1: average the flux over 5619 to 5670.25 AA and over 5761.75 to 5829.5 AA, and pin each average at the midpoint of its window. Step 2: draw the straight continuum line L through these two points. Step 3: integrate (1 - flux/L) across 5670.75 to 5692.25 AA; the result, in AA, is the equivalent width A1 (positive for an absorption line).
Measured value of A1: -0.5 AA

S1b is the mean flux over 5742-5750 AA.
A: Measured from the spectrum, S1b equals 202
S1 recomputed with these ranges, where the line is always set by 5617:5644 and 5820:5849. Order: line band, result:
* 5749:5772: -0.5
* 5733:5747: 0.4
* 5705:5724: 1.5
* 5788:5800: 0.8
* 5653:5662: -0.2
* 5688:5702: 0.3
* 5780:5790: 0.5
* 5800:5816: -0.3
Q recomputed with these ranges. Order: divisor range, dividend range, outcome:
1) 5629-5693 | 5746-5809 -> 1.09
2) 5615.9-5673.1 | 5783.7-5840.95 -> 1.16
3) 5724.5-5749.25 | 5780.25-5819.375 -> 1.07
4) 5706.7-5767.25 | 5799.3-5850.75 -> 1.13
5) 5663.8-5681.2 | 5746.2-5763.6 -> 1.10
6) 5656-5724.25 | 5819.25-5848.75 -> 1.17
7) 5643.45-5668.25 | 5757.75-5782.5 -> 1.11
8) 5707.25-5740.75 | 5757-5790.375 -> 1.09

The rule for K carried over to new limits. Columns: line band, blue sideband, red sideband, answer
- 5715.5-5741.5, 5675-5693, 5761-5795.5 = 0.9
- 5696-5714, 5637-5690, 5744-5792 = 0.8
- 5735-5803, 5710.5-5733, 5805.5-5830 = 0.7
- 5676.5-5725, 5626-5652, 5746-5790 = 1.9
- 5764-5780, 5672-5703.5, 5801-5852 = 0.2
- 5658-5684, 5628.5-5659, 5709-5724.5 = -0.9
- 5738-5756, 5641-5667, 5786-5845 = 0.1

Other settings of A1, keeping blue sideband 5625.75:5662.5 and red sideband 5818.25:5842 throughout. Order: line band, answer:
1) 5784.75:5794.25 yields 0.68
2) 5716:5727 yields 0.84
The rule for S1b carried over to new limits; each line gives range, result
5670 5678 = 211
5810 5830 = 222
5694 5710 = 195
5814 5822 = 232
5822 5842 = 214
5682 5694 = 198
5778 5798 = 197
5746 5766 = 210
